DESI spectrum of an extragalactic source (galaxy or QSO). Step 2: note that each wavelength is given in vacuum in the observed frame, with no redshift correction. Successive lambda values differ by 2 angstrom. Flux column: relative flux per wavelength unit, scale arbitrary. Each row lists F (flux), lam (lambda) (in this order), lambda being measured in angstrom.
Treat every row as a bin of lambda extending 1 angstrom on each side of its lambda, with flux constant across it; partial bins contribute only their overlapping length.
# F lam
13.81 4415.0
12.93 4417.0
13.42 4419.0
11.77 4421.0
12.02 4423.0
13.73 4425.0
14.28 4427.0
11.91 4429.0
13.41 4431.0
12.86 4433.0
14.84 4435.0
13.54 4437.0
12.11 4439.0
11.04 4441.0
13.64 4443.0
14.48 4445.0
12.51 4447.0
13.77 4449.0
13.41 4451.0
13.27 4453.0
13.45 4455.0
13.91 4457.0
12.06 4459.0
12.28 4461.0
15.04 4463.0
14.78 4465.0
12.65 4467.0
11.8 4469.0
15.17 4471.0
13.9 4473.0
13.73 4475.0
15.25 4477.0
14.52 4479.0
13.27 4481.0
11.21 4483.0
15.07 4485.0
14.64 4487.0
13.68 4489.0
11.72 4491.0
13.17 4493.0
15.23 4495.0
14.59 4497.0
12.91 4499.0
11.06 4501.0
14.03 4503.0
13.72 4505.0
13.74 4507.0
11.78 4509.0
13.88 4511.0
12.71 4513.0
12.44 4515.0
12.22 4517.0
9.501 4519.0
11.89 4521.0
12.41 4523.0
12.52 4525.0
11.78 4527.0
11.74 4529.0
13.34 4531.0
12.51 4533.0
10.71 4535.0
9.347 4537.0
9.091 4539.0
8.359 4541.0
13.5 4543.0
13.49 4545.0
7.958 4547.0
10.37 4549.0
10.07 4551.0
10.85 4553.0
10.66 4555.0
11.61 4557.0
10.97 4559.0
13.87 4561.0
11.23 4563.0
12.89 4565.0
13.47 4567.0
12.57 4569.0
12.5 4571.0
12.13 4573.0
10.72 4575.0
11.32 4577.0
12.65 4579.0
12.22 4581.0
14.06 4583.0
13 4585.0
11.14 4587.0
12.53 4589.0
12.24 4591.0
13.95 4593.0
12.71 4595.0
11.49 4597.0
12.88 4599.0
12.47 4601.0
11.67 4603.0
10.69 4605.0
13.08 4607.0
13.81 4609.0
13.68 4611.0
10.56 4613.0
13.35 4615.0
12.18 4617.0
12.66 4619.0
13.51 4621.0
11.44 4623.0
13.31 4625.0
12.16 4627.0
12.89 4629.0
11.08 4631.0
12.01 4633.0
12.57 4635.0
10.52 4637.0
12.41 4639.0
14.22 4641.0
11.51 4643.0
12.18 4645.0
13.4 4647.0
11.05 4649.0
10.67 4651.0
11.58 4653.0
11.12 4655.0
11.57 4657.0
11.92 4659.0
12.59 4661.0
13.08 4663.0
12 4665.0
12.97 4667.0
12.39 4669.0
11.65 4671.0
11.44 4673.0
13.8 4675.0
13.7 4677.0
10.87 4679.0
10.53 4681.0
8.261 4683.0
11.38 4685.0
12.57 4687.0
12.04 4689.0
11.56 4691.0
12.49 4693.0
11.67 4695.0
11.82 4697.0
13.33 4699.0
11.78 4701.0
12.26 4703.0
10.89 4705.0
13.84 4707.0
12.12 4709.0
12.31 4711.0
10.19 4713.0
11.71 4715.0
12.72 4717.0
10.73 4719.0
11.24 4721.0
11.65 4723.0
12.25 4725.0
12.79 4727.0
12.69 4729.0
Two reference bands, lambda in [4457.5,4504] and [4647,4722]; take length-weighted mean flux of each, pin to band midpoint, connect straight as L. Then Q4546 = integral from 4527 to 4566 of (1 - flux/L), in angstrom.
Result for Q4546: 5.4 angstrom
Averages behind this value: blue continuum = 13.6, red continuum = 11.9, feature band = 11.2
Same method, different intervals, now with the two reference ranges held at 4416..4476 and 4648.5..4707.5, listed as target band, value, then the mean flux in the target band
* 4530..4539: 1.1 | 11.2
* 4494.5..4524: 0.3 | 12.8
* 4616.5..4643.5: -0.4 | 12.3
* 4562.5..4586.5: 0.2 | 12.4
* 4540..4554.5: 2.3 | 10.7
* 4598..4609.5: 0.0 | 12.4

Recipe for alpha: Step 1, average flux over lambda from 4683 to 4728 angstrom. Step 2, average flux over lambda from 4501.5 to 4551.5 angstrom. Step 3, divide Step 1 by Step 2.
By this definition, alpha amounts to 1.0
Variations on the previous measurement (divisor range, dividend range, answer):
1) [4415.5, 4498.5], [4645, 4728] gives 0.89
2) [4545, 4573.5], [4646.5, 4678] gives 1.05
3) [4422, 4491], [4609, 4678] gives 0.92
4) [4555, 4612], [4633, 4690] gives 0.96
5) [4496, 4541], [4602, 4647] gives 1.02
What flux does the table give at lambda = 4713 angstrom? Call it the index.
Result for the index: 10.19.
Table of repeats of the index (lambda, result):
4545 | 13.49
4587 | 11.14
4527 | 11.78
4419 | 13.42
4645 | 12.18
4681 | 10.53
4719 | 10.73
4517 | 12.22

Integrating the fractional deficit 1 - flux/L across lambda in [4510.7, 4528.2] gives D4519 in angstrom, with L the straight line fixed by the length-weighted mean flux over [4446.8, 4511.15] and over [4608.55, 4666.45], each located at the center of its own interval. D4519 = 1.5 angstrom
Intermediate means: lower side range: 13.5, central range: 12.1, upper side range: 12.2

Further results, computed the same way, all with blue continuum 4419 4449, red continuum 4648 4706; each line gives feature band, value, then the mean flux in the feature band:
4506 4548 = 3.08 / 11.7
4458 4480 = -1.49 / 13.7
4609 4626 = -0.75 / 12.7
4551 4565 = 1.01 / 11.5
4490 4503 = -0.46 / 13.2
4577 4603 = -0.55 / 12.5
